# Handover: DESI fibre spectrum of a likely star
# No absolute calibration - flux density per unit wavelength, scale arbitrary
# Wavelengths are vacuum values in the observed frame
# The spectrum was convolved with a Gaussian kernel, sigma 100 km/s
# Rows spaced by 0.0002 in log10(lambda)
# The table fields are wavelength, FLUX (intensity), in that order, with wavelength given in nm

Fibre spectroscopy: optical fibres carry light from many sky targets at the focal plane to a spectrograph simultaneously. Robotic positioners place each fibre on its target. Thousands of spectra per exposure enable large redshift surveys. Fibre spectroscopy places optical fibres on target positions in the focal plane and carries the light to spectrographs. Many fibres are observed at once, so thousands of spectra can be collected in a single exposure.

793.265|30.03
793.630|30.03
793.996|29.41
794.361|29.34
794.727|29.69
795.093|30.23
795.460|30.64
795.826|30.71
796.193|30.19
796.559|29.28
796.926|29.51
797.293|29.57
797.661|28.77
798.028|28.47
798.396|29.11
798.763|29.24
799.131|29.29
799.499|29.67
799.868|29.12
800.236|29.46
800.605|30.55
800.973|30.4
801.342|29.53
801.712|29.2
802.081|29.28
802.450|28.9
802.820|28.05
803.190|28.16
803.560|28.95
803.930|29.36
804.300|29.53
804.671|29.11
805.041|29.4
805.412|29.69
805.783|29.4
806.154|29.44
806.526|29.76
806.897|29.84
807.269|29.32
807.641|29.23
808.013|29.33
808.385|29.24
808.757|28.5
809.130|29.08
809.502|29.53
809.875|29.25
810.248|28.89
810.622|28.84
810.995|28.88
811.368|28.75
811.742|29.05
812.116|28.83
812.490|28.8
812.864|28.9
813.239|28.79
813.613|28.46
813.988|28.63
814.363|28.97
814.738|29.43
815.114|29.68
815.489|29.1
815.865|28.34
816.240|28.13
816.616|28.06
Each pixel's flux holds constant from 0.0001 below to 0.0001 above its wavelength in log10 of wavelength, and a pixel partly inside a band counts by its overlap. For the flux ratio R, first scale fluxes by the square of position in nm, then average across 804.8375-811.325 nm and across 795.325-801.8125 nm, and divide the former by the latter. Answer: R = 1.01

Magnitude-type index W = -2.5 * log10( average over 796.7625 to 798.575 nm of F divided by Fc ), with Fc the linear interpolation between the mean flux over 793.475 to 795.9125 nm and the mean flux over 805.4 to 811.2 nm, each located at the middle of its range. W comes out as 0.028 mag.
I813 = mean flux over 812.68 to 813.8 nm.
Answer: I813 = 28.7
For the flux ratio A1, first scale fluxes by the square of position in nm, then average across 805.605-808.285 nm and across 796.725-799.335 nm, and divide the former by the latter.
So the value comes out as 1.0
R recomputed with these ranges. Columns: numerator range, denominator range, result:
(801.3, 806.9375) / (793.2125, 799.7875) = 1.01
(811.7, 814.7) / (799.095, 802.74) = 1.01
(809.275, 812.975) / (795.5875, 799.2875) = 1.02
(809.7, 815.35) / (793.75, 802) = 1.01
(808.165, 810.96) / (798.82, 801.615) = 1.00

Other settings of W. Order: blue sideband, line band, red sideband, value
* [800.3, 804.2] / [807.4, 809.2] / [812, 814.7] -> 0.00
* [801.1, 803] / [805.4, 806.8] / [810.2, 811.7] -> -0.02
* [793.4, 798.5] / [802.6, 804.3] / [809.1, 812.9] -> 0.02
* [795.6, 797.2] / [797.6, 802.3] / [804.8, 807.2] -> 0.01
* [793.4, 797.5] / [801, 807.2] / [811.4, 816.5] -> 0.00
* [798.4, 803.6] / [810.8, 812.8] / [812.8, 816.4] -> 0.00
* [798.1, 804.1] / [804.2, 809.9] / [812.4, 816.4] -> -0.01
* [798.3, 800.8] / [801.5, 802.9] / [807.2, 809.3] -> 0.02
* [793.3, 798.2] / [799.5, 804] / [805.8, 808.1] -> 0.01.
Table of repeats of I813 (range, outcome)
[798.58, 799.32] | 29.3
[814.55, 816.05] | 29.1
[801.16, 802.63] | 29.2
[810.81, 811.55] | 28.8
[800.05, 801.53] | 30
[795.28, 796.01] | 30.7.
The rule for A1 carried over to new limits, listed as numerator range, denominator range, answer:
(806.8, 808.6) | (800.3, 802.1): 1.00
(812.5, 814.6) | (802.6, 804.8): 1.02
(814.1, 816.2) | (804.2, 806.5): 1.01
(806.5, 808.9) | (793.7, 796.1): 1.01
